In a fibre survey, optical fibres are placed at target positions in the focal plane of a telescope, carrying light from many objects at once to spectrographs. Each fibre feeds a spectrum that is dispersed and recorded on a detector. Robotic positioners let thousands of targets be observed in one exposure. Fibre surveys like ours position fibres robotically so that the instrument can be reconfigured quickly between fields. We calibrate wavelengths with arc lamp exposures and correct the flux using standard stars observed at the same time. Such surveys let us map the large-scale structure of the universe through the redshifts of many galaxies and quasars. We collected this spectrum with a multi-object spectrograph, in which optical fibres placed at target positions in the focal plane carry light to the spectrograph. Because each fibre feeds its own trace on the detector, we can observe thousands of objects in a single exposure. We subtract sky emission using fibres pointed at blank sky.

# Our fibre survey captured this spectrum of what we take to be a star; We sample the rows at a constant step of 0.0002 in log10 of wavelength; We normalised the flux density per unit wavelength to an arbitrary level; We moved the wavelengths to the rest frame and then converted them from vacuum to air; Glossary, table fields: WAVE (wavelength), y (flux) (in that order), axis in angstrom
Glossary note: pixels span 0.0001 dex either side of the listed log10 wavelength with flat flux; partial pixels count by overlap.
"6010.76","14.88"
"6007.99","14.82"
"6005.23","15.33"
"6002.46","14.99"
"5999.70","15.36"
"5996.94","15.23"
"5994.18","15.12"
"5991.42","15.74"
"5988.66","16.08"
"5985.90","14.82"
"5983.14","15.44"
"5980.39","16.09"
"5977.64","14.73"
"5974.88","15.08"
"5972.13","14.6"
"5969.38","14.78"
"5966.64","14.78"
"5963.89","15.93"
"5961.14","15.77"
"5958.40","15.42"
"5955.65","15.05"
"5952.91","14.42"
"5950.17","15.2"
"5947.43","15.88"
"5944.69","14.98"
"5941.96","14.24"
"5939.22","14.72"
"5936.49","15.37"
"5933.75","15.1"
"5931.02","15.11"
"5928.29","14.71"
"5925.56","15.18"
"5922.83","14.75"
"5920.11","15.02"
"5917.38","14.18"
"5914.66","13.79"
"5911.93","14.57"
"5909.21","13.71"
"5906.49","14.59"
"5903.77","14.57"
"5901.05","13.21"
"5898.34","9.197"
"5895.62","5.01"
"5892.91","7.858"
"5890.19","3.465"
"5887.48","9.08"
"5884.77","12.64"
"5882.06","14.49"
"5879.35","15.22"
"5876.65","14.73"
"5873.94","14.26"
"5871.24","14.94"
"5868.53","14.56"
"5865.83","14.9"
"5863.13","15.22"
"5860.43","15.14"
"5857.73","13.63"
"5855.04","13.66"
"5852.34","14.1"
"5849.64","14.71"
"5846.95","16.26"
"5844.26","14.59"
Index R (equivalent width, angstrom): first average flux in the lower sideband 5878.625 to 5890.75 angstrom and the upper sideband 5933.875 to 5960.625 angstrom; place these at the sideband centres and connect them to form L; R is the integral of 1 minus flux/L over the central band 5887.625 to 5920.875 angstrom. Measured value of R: 3.0 angstrom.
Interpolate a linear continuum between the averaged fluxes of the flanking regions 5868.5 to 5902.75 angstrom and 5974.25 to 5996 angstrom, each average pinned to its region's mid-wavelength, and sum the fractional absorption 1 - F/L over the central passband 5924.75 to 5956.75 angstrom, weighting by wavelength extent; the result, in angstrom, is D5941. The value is -3.3 angstrom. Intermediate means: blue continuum 11.3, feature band 15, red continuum 15.4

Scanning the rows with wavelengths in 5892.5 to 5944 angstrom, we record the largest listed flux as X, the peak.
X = 15.37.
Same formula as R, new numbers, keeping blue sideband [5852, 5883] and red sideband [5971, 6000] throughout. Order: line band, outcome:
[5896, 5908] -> 2.06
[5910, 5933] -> 0.41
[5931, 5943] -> 0.08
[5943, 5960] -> -0.06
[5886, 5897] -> 6.20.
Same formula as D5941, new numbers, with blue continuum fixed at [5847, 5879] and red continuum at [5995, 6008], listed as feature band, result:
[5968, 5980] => 0.14 angstrom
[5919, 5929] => -0.04 angstrom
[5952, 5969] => -0.23 angstrom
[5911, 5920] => 0.34 angstrom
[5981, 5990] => -0.22 angstrom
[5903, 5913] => 0.31 angstrom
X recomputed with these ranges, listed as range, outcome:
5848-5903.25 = 15.22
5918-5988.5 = 16.09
